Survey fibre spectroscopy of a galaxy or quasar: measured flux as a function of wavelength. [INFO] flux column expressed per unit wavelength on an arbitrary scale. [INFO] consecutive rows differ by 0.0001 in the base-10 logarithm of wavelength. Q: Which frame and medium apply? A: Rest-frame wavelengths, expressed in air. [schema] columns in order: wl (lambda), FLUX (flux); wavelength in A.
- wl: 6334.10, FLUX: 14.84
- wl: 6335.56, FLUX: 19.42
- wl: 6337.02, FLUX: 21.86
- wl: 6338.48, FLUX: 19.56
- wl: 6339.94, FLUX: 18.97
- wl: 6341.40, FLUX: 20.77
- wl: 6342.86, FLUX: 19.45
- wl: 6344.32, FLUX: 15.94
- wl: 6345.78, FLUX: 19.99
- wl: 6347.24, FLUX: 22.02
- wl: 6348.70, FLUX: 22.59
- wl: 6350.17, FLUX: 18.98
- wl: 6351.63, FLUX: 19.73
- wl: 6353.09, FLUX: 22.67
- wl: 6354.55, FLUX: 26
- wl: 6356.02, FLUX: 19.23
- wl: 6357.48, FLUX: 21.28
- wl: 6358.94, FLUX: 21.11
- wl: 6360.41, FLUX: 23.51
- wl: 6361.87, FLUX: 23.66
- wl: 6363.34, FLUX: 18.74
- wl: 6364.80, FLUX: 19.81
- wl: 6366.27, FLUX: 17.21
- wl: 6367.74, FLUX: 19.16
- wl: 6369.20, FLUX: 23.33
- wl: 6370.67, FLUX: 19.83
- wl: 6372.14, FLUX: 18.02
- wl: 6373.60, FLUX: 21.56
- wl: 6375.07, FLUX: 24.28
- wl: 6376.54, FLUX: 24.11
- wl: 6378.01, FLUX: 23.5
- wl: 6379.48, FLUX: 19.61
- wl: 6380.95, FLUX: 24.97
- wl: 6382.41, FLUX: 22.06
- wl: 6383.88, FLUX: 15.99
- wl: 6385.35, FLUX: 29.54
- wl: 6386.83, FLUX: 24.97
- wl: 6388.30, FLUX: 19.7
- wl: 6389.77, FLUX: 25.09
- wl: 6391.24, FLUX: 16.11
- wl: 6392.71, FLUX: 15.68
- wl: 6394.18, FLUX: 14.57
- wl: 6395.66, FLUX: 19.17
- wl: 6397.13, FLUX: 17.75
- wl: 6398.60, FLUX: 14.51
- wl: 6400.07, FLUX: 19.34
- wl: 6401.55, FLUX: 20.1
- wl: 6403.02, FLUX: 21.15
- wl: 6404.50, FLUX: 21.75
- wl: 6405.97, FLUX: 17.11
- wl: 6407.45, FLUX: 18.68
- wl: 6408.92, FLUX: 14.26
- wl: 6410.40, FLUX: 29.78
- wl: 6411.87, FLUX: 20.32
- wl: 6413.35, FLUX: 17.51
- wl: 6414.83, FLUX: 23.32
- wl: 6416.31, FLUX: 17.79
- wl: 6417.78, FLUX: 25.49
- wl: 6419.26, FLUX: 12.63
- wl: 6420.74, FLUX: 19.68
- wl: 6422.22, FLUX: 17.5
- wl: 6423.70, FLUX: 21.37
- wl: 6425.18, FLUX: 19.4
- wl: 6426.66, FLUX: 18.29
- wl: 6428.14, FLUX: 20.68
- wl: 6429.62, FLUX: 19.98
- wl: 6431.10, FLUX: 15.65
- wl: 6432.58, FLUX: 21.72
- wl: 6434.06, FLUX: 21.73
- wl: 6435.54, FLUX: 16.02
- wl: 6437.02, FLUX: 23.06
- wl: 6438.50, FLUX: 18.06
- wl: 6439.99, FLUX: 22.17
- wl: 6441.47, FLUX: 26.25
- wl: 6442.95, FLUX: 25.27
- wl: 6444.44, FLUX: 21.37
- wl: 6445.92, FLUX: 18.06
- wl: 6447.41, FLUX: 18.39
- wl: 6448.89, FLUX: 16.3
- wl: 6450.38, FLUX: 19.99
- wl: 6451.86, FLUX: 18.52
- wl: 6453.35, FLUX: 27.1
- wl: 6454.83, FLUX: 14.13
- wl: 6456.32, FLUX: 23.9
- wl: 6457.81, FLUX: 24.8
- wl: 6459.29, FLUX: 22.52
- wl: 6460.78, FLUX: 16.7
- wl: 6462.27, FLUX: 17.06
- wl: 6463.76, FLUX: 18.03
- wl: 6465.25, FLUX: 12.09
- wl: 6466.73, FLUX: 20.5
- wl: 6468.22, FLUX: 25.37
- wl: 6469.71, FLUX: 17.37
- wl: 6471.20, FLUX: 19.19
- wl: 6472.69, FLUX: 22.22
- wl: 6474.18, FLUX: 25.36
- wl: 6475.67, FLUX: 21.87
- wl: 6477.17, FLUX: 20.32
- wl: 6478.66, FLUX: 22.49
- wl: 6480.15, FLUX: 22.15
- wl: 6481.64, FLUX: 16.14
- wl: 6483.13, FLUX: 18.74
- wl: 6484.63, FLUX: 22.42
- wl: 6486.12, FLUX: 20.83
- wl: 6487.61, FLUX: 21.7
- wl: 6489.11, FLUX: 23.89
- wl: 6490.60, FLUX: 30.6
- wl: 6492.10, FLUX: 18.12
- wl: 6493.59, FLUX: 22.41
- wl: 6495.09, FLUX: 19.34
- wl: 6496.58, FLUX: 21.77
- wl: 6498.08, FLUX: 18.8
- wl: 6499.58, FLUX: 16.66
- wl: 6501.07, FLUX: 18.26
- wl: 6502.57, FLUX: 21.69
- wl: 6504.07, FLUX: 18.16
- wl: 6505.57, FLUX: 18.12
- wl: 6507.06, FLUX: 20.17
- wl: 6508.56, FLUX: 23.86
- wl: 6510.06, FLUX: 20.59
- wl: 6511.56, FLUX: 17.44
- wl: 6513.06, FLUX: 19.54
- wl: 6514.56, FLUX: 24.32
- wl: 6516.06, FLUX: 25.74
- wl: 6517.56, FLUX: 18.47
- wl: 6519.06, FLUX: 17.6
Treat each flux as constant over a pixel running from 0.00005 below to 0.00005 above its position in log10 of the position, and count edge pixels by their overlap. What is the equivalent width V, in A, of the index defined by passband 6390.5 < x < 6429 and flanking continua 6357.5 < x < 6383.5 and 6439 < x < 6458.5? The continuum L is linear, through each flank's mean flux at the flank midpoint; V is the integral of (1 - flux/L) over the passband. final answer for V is 4.11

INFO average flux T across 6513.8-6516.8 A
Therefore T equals 25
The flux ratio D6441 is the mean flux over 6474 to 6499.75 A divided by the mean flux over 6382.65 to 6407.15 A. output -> 1.1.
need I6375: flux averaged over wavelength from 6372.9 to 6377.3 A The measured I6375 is 23.3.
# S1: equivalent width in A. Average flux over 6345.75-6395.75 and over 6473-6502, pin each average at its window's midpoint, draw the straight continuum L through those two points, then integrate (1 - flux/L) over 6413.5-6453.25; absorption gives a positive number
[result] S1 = 2.09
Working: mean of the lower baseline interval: 21.1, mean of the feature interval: 20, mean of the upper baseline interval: 21.2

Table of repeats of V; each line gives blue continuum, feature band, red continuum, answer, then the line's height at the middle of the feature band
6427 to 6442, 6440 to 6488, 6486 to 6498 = 1.7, 21.3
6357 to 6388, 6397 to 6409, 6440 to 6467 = 1.5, 21.1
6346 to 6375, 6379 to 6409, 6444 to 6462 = 1.4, 20.7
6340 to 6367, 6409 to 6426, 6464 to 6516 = 0.4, 20.7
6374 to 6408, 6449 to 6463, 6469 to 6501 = 0.3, 20.8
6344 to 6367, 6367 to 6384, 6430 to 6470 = -0.7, 20.7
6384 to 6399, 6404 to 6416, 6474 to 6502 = -0.2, 19.9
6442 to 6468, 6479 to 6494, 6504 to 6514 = -1.4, 19.9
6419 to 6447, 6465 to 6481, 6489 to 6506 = -0.5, 20.4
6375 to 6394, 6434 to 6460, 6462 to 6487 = -0.4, 20.6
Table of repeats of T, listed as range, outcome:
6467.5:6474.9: 21.9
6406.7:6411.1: 20.8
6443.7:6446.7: 19.7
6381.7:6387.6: 23.1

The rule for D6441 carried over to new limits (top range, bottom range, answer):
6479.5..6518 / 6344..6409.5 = 1.02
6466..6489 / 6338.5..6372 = 1.03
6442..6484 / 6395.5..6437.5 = 1.04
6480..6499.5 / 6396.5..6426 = 1.08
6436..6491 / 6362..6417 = 1.03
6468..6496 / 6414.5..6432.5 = 1.12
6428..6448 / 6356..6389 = 0.96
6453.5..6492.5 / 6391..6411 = 1.12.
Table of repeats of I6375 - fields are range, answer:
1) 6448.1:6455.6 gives 19.2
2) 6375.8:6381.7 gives 23.1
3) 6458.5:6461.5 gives 19.8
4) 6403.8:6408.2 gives 19.2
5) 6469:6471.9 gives 18.3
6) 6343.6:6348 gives 19.4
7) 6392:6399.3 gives 16.3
